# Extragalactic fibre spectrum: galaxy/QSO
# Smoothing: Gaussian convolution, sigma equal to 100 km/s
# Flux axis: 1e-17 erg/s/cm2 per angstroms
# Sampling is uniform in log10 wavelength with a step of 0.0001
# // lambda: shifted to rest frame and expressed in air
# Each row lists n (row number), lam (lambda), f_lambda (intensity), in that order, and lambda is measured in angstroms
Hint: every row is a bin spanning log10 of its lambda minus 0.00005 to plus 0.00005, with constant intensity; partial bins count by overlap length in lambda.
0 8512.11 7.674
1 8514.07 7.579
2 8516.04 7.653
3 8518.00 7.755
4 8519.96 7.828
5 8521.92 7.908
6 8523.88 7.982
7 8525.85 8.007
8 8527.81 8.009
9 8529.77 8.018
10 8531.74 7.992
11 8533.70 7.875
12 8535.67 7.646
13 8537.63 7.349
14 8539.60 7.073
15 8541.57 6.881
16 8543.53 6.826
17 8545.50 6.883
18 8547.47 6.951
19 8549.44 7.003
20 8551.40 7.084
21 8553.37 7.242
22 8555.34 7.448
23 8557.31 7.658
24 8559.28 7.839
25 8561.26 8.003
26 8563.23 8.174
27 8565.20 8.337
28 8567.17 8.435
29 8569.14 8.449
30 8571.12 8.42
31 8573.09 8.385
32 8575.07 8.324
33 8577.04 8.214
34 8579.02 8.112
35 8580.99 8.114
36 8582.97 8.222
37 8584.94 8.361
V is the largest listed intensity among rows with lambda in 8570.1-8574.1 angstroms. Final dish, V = 8.42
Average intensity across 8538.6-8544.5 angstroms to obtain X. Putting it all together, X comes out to 6.93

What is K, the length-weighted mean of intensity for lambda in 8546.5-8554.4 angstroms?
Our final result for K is 7.08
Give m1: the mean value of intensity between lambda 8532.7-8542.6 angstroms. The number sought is 7.37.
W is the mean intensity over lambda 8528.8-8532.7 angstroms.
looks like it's 7.99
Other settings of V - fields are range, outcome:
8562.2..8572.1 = 8.449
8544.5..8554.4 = 7.242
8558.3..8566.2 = 8.337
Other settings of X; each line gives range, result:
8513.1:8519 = 7.65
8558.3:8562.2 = 7.9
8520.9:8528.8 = 7.98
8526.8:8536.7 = 7.91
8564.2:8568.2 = 8.4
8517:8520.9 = 7.8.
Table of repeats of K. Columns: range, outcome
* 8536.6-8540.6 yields 7.21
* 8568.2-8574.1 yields 8.41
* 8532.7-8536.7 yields 7.77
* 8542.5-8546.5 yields 6.86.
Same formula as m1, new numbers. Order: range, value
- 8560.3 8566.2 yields 8.18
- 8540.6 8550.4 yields 6.91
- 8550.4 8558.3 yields 7.37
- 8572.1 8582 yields 8.23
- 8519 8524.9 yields 7.9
